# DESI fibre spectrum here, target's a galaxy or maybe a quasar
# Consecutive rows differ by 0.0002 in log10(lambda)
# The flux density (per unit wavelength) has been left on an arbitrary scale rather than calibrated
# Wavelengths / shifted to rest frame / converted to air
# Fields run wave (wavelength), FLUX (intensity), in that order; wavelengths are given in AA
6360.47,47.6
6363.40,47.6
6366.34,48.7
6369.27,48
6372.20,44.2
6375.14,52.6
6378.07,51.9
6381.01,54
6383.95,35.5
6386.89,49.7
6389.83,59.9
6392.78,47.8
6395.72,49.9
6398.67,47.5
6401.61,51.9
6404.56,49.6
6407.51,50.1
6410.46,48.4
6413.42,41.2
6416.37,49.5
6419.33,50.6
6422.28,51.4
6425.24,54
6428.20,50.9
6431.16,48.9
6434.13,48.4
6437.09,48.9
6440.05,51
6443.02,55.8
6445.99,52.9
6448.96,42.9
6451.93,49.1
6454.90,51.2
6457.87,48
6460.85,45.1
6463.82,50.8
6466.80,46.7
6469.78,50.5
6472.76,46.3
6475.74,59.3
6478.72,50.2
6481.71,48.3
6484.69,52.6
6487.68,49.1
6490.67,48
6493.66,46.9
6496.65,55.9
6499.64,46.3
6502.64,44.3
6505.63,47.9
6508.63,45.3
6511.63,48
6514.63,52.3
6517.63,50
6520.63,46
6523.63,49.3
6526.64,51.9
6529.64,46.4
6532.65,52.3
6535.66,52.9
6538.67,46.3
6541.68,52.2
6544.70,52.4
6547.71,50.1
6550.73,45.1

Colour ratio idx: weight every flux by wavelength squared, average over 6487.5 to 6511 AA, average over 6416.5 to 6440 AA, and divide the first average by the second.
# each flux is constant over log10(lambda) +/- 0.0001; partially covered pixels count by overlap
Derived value 1.0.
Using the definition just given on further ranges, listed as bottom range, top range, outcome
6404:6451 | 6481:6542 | 1.02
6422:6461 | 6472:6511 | 1.00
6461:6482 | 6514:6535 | 1.01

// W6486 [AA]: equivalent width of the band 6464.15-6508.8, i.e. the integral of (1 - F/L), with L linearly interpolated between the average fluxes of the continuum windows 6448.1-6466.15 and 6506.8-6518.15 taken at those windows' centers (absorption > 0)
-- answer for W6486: -0.9 AA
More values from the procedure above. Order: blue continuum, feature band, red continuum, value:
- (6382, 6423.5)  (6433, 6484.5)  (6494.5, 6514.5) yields -1.4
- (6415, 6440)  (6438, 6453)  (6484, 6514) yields -0.1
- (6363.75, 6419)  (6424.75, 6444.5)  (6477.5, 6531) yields -0.9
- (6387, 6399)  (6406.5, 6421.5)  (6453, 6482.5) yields 0.8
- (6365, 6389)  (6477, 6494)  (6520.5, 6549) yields 0.0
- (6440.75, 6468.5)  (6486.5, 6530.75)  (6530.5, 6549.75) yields 1.4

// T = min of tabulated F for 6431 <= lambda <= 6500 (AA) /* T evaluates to 42.9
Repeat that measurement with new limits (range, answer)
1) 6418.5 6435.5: 48.4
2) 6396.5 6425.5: 41.2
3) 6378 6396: 35.5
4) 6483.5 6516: 44.3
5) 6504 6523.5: 45.3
